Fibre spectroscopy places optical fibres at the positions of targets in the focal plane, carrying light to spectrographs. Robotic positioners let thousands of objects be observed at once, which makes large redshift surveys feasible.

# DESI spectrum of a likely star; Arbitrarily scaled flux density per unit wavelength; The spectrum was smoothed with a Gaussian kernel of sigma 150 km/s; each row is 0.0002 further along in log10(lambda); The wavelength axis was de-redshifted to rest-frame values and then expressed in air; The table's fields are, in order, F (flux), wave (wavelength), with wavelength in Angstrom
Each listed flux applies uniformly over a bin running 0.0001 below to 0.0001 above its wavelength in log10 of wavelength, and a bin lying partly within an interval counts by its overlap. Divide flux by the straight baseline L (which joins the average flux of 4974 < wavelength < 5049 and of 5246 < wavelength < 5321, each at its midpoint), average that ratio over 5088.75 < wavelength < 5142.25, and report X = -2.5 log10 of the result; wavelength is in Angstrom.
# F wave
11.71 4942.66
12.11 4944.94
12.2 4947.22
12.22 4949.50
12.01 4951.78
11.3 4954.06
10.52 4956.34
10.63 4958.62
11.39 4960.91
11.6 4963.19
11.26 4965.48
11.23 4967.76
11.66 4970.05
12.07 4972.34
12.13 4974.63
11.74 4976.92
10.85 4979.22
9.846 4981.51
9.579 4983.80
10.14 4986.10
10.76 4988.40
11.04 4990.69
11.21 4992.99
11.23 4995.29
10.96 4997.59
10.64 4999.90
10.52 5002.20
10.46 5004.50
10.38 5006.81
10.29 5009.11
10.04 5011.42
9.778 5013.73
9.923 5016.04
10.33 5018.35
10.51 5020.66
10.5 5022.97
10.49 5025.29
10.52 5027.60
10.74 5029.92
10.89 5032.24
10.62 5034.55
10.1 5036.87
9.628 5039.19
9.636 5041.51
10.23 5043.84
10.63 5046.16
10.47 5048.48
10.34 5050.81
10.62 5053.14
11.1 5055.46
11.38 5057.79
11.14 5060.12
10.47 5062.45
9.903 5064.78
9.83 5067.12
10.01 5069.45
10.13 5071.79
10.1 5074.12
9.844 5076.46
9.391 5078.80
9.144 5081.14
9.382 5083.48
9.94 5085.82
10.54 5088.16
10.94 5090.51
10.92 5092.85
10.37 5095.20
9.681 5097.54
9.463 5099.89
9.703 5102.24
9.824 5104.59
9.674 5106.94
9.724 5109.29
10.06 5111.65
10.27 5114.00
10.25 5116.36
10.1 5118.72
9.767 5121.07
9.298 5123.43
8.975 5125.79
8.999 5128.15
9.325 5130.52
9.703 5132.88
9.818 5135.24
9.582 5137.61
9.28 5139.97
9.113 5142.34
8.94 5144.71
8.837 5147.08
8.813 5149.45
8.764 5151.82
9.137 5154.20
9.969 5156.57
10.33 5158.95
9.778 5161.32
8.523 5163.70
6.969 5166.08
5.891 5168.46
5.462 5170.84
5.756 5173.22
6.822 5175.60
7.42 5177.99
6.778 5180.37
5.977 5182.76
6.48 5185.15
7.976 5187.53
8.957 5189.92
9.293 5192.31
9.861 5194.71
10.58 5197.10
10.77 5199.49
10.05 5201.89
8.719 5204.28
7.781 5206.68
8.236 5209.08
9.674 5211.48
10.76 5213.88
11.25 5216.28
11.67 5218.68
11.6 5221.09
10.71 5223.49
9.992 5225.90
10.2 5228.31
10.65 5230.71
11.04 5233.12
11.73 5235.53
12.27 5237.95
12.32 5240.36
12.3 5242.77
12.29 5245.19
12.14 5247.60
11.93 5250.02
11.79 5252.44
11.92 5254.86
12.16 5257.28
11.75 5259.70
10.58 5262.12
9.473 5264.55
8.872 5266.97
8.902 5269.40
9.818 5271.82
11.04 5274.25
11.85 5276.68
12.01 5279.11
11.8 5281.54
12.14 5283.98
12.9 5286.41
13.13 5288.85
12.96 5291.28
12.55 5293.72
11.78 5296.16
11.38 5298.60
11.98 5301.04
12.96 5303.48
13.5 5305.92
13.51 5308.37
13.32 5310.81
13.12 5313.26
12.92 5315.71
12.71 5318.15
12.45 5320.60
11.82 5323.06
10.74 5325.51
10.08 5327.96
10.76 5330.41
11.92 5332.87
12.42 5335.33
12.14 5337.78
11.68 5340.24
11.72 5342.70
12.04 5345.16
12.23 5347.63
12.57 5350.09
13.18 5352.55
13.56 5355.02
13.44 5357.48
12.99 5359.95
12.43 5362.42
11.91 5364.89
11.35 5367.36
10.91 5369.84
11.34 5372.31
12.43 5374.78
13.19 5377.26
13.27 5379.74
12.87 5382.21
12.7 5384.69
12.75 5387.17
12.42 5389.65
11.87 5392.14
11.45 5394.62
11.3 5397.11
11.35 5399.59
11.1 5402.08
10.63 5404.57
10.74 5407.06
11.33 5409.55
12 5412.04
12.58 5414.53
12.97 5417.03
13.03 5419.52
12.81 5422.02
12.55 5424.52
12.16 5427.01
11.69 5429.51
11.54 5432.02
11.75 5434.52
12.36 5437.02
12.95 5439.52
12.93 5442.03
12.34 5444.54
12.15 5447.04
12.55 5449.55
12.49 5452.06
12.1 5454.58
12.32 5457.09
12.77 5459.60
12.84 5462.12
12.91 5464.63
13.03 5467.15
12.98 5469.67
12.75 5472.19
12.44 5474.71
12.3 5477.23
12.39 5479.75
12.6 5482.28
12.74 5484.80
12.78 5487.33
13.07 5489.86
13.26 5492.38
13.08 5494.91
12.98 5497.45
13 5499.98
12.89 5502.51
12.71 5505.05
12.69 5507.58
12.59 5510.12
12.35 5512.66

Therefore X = 0.13 mag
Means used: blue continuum 10.5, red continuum 11.9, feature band 9.8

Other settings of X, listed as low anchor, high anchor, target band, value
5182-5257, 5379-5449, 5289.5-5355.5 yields -0.09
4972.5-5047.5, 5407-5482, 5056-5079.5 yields 0.05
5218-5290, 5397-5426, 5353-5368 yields -0.09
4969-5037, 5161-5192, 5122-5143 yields -0.17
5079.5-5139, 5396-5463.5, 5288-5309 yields -0.13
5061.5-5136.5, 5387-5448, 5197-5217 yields 0.10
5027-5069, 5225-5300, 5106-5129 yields 0.11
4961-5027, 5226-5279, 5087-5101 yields 0.06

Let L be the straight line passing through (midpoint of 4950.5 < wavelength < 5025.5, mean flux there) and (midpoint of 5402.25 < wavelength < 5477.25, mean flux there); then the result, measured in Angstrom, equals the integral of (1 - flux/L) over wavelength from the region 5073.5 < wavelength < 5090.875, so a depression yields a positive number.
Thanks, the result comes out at 2.0 Angstrom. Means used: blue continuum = 10.8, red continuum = 12.3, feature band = 9.85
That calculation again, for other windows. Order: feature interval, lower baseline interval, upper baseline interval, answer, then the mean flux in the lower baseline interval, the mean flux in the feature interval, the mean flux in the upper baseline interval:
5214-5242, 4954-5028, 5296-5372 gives 1.34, 10.8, 11.2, 12.2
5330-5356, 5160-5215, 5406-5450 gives -3.39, 8.2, 12.2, 12.2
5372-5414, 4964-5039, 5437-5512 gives 1.37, 10.7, 11.9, 12.7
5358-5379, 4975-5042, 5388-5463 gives -0.46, 10.5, 12.1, 12.1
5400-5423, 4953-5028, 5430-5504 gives 0.98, 10.8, 11.9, 12.6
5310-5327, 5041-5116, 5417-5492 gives -1.02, 10.2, 12.4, 12.5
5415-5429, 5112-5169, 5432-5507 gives -0.56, 9.23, 12.6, 12.7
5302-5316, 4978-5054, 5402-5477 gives -1.78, 10.4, 13.2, 12.3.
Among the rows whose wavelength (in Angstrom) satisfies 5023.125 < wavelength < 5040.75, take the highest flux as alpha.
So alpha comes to 10.89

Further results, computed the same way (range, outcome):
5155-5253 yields 12.32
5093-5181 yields 10.37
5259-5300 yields 13.13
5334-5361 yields 13.56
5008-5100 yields 11.38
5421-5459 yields 12.95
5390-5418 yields 12.97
